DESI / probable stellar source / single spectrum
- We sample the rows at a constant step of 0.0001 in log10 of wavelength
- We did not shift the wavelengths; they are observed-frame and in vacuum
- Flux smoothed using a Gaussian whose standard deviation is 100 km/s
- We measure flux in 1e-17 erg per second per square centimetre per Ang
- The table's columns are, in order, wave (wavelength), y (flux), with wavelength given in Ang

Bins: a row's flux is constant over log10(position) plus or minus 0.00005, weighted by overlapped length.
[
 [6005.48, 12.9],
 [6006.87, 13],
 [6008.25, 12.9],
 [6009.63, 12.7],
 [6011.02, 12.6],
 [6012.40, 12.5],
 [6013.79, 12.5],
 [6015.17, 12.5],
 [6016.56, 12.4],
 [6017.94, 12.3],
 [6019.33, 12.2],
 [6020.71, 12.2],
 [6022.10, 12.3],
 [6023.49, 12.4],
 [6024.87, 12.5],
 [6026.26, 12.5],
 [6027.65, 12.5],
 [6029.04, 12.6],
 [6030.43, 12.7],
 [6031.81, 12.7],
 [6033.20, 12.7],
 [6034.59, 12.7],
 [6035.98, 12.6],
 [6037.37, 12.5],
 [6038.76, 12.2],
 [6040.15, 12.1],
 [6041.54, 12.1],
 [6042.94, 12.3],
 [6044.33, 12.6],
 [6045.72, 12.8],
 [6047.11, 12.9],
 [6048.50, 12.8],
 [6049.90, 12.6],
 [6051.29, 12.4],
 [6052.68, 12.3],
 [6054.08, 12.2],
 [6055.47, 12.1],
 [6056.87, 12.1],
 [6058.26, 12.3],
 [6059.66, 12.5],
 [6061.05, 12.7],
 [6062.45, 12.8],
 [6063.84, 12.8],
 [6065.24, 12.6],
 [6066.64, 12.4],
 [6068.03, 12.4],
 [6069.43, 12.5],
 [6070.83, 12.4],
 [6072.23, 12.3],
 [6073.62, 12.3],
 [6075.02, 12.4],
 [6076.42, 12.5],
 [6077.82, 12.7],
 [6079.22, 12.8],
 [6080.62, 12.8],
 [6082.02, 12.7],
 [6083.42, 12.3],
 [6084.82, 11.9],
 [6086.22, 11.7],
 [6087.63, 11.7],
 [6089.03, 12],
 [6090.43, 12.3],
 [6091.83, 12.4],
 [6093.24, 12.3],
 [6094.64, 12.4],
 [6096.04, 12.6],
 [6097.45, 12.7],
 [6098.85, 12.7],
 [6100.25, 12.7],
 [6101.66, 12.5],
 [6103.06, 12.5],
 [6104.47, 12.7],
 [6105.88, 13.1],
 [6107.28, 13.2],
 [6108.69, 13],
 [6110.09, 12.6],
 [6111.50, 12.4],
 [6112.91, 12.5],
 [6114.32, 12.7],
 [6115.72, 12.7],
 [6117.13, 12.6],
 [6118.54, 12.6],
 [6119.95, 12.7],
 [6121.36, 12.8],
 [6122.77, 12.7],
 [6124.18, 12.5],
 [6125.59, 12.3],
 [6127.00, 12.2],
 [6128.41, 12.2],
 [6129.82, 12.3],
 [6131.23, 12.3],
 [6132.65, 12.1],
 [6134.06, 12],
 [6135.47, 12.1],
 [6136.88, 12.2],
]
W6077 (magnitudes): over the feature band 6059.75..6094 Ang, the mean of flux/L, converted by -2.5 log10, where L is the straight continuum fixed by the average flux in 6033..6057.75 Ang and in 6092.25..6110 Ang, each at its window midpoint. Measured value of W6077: 0.02 mag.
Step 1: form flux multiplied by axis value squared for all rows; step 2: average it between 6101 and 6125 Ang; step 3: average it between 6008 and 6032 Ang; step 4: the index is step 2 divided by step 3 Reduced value 1.05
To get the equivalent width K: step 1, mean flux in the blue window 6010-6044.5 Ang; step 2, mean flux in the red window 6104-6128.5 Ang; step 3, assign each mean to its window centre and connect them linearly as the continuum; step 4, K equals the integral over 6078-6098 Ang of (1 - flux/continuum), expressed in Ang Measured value 0.40 Ang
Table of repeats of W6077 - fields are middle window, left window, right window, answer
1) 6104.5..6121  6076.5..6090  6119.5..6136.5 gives -0.04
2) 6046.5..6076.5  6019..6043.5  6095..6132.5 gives 0.00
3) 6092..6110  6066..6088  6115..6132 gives -0.02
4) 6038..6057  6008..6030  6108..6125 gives 0.01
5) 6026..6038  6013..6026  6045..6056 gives -0.02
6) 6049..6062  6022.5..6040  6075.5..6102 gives 0.01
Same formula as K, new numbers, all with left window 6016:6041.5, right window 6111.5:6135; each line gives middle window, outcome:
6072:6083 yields -0.1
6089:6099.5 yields 0.0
